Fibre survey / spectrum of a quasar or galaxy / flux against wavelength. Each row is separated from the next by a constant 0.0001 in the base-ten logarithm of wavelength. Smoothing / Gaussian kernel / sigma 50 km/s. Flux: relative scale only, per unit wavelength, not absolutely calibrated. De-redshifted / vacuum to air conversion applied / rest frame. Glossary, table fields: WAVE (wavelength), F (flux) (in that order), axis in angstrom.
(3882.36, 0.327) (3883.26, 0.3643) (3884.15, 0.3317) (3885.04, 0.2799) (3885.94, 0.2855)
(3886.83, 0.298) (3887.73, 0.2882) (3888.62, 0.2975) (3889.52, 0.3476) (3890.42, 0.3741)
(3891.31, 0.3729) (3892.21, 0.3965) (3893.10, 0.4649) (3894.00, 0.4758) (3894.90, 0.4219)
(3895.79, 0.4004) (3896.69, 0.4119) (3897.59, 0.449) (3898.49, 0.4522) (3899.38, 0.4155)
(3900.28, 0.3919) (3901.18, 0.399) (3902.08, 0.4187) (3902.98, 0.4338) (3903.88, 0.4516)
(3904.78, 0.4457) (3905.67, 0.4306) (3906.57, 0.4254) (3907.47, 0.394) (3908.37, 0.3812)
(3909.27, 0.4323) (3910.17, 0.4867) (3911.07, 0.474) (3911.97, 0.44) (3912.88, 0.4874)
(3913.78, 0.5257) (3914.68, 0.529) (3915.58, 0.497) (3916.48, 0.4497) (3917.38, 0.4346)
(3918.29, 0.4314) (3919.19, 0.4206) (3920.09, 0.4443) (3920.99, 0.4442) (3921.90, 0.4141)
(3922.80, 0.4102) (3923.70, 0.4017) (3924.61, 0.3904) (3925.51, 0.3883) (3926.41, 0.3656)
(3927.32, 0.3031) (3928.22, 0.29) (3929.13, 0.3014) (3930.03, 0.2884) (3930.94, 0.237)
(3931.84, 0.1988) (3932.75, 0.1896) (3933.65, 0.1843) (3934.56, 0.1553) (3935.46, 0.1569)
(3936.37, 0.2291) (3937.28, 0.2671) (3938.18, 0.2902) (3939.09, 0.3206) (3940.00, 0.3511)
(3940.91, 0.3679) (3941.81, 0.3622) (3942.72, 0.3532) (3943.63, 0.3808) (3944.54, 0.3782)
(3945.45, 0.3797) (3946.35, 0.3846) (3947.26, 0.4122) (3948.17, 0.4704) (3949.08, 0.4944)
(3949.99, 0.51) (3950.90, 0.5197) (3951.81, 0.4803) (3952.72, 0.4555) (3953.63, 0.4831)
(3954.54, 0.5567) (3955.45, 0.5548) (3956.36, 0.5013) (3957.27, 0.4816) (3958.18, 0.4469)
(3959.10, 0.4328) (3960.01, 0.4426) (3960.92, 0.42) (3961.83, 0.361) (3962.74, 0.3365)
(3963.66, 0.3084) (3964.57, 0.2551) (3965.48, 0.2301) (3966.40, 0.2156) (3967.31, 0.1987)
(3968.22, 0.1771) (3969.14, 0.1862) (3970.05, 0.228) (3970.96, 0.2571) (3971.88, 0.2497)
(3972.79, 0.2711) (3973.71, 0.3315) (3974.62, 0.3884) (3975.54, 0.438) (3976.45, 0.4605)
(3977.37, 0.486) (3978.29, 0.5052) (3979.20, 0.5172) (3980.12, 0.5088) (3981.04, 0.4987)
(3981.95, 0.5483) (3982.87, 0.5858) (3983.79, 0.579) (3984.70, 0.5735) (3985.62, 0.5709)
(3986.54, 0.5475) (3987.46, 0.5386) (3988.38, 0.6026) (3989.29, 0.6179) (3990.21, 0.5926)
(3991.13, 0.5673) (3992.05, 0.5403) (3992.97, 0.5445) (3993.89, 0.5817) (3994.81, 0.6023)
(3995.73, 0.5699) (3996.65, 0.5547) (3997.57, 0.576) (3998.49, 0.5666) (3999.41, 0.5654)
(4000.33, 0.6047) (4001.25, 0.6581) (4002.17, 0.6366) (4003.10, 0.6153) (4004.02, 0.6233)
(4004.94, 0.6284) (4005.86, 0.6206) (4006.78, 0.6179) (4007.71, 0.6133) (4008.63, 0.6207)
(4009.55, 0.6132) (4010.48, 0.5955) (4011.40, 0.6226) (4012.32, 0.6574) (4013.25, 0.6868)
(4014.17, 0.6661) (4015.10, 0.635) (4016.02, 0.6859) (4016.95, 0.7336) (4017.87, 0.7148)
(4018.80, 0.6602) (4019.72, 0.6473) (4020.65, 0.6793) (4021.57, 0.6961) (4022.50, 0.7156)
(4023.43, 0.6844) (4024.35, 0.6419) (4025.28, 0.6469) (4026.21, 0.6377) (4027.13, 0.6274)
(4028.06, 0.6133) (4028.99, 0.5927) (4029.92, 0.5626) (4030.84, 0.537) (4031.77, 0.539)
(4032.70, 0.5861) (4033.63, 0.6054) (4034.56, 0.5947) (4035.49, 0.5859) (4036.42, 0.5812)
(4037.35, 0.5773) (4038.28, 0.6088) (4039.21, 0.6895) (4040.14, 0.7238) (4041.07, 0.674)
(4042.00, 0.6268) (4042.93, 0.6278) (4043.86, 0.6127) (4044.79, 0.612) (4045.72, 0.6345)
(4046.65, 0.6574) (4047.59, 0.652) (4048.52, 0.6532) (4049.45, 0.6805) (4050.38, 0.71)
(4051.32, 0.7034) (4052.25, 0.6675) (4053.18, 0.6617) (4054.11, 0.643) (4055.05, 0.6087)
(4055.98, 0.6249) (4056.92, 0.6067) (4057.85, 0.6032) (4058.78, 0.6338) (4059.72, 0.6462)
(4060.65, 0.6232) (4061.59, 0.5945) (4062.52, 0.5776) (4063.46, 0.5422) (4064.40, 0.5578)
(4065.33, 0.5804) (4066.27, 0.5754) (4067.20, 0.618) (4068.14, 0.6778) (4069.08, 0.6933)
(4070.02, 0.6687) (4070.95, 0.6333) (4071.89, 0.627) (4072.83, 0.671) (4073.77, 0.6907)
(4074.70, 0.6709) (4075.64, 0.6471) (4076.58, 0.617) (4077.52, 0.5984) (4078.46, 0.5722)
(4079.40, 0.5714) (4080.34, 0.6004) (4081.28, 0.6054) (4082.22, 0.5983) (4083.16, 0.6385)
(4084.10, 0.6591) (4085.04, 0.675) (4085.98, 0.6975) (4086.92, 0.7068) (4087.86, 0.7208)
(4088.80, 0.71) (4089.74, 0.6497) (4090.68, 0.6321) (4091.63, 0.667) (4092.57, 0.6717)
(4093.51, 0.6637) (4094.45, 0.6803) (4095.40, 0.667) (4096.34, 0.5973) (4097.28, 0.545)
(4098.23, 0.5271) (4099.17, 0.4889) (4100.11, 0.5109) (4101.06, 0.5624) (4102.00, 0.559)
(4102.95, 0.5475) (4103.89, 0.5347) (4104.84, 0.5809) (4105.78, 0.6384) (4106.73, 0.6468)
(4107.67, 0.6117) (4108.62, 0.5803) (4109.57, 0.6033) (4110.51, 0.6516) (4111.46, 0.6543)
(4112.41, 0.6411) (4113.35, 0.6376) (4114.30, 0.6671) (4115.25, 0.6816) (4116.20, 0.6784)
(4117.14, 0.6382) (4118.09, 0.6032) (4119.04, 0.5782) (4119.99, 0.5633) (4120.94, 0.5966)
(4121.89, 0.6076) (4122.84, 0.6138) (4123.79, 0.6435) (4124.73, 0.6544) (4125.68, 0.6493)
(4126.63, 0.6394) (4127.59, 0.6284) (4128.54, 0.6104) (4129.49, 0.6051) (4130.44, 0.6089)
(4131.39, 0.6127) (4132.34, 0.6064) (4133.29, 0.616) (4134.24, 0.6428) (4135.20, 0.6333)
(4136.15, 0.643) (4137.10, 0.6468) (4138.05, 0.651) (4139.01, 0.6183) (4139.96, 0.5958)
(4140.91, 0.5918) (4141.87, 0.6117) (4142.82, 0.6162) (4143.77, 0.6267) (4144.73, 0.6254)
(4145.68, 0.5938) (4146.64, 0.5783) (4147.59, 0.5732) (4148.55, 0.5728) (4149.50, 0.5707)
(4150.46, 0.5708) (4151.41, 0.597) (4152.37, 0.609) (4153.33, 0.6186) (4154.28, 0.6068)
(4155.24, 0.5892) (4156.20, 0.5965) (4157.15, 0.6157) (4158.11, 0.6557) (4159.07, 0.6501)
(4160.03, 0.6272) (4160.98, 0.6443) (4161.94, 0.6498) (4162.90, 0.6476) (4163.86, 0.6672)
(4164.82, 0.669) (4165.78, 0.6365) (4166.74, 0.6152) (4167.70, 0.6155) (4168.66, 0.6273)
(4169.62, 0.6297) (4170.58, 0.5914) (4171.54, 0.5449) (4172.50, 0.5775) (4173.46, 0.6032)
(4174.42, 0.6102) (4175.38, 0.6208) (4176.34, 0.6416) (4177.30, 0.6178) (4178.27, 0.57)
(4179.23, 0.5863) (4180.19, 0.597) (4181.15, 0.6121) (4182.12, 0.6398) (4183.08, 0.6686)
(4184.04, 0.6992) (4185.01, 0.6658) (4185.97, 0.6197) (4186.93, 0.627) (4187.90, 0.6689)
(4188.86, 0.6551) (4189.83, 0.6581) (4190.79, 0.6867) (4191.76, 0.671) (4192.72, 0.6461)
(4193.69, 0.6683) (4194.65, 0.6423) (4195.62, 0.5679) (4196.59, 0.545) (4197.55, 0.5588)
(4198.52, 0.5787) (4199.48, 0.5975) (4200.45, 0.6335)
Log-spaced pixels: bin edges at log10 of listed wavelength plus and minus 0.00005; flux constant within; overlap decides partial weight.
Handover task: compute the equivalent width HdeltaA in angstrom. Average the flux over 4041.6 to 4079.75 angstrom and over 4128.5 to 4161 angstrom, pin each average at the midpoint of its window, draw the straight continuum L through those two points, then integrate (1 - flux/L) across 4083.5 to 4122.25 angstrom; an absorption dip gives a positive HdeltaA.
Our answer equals -0.1 angstrom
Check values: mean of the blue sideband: 0.631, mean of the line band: 0.623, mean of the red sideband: 0.612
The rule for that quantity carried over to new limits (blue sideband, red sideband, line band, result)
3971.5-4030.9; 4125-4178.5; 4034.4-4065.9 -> -1.8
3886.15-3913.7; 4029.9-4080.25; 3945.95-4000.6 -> 6.0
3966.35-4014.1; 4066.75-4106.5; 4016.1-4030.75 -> -2.6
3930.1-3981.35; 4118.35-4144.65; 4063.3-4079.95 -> -2.9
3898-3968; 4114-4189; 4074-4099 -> -3.9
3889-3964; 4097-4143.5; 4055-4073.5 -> -2.4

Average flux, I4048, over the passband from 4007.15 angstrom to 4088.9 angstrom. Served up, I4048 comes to 0.636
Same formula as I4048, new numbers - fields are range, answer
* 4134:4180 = 0.614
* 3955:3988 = 0.407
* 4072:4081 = 0.626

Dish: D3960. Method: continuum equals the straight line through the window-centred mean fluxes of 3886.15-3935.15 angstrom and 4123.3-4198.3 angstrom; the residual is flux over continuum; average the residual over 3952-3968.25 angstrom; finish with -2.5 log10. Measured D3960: 0.120 mag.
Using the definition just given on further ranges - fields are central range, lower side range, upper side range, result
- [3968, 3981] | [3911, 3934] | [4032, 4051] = 0.328 mag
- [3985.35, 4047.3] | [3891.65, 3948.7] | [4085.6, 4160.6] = -0.244 mag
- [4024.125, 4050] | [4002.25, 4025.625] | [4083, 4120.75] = 0.041 mag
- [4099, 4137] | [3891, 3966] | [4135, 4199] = -0.072 mag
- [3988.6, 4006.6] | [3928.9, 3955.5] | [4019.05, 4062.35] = -0.162 mag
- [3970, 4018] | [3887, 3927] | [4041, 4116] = -0.057 mag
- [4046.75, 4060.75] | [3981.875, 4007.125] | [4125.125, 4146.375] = -0.082 mag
